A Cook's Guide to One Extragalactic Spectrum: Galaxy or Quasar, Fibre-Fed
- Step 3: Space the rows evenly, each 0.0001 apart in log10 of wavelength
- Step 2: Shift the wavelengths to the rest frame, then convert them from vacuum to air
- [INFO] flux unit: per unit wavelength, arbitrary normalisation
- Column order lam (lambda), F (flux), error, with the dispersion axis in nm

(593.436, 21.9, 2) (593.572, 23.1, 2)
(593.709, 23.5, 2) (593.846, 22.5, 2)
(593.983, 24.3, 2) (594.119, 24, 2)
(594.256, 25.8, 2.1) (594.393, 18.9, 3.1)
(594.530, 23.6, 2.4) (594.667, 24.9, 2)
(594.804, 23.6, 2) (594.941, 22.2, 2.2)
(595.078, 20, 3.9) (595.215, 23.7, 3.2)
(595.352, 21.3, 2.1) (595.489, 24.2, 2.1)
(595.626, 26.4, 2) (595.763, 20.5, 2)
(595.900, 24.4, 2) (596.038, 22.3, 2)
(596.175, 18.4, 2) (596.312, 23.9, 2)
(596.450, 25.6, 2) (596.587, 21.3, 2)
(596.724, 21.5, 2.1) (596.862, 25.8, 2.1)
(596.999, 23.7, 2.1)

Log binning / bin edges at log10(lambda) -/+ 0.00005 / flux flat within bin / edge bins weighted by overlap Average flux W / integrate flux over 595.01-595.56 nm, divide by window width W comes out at 22.3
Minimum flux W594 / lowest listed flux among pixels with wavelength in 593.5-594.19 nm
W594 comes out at 22.5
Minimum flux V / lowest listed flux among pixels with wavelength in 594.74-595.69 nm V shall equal 20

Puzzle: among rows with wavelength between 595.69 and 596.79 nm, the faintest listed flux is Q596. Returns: 18.4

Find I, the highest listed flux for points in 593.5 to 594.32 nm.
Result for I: 25.8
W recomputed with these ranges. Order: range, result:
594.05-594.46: 22.9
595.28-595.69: 24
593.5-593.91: 23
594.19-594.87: 23.3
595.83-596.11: 23.2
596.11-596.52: 22.7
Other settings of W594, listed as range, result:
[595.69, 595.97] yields 20.5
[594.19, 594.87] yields 18.9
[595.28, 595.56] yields 21.3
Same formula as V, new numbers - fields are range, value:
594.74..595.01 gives 22.2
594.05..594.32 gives 24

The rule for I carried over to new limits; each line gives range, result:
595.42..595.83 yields 26.4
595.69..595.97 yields 24.4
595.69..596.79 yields 25.6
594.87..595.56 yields 24.2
